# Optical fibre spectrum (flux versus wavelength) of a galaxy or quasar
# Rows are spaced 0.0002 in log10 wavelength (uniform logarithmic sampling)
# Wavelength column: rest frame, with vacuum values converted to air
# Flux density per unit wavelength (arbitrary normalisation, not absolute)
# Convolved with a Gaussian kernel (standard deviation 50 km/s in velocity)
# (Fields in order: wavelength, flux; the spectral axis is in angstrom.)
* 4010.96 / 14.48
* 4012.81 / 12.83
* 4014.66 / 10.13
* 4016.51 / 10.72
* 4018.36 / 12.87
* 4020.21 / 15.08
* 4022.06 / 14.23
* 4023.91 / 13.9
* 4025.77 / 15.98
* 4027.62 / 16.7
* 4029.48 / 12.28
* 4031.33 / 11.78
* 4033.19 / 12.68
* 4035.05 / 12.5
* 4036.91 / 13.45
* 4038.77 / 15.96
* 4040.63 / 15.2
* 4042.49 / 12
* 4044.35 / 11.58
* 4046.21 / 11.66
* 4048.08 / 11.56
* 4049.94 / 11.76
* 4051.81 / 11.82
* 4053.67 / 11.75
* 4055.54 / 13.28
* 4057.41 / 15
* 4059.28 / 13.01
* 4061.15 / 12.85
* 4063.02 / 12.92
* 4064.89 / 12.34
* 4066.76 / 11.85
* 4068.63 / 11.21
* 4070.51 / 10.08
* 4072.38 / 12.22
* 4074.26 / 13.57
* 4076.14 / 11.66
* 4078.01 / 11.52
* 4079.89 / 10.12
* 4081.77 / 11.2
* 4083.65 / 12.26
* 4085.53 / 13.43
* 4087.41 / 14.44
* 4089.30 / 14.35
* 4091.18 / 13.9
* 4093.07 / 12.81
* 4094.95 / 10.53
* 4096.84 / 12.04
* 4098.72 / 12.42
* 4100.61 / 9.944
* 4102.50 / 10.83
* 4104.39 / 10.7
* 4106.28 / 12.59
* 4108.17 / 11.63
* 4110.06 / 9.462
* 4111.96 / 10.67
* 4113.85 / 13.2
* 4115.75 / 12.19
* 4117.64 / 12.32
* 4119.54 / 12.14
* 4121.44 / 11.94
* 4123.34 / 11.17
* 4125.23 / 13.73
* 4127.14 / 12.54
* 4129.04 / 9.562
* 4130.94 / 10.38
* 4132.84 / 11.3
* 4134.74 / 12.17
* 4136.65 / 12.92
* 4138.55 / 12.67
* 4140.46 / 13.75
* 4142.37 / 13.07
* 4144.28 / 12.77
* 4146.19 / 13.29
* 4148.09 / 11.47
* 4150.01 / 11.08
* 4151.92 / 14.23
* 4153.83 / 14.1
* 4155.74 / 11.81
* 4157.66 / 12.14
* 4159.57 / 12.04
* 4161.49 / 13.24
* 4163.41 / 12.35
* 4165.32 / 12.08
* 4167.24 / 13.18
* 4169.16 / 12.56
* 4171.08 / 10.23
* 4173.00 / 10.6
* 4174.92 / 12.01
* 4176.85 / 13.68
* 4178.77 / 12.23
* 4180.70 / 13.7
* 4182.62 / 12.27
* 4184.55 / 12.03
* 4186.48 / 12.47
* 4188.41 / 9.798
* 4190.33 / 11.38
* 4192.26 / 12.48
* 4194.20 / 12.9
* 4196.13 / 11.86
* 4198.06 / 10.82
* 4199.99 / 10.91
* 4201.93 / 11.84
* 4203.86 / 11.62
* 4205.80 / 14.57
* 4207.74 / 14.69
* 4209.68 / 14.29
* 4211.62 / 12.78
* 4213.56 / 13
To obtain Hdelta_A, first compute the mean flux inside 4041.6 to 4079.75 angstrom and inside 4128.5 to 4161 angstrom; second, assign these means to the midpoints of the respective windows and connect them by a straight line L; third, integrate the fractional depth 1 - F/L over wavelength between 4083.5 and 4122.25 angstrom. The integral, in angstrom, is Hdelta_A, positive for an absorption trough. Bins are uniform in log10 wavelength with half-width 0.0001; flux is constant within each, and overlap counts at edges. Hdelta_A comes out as 0.5 angstrom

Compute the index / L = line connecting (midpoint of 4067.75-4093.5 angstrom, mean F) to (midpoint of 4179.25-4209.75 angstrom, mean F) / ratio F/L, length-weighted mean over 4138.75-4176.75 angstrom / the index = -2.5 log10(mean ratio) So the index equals -0.01 mag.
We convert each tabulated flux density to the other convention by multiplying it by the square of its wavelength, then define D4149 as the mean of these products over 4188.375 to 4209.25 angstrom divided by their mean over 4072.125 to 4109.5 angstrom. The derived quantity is 1.07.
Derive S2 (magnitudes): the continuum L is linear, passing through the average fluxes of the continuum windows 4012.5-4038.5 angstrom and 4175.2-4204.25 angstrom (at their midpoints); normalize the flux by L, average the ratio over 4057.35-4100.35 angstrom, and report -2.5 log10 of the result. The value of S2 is 0.05 mag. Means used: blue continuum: 13.3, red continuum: 12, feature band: 12.3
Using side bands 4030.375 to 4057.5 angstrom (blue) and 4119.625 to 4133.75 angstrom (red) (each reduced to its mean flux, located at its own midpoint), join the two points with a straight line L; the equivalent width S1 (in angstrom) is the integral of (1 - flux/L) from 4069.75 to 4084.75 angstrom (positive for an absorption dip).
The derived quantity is 0.78 angstrom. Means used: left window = 12.7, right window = 11.6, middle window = 11.6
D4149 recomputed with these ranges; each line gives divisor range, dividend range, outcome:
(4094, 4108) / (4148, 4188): 1.13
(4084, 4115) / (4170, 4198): 1.03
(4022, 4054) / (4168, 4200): 0.97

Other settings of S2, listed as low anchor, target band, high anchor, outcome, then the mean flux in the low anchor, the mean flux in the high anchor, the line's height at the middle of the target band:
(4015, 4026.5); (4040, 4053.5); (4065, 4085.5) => 0.047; 13.6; 11.7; 12.7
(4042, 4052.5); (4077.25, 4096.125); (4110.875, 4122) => -0.049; 11.7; 12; 11.9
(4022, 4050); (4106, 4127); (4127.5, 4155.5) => 0.059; 13.3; 12.3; 12.6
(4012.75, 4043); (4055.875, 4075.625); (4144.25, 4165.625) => 0.058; 13.5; 12.6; 13.2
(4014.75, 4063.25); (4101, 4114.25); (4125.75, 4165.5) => 0.134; 13.1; 12.4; 12.6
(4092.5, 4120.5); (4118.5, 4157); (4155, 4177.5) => -0.040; 11.5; 12.1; 11.9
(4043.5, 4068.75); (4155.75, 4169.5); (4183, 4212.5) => -0.013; 12.4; 12.3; 12.3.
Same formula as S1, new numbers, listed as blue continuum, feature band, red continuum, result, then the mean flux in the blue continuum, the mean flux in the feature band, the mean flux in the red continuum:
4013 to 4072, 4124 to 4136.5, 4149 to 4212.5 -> 0.8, 12.8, 11.7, 12.4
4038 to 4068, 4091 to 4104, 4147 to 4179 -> 1.0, 12.8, 11.6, 12.3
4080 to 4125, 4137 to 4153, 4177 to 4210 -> -0.9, 12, 12.8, 12.3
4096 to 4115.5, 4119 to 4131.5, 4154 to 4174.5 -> 0.0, 11.4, 11.7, 12.1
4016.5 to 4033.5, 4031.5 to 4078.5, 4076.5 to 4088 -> 1.4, 13.8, 12.5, 12.1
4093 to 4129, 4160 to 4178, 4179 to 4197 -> -0.3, 11.6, 12.2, 12.1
